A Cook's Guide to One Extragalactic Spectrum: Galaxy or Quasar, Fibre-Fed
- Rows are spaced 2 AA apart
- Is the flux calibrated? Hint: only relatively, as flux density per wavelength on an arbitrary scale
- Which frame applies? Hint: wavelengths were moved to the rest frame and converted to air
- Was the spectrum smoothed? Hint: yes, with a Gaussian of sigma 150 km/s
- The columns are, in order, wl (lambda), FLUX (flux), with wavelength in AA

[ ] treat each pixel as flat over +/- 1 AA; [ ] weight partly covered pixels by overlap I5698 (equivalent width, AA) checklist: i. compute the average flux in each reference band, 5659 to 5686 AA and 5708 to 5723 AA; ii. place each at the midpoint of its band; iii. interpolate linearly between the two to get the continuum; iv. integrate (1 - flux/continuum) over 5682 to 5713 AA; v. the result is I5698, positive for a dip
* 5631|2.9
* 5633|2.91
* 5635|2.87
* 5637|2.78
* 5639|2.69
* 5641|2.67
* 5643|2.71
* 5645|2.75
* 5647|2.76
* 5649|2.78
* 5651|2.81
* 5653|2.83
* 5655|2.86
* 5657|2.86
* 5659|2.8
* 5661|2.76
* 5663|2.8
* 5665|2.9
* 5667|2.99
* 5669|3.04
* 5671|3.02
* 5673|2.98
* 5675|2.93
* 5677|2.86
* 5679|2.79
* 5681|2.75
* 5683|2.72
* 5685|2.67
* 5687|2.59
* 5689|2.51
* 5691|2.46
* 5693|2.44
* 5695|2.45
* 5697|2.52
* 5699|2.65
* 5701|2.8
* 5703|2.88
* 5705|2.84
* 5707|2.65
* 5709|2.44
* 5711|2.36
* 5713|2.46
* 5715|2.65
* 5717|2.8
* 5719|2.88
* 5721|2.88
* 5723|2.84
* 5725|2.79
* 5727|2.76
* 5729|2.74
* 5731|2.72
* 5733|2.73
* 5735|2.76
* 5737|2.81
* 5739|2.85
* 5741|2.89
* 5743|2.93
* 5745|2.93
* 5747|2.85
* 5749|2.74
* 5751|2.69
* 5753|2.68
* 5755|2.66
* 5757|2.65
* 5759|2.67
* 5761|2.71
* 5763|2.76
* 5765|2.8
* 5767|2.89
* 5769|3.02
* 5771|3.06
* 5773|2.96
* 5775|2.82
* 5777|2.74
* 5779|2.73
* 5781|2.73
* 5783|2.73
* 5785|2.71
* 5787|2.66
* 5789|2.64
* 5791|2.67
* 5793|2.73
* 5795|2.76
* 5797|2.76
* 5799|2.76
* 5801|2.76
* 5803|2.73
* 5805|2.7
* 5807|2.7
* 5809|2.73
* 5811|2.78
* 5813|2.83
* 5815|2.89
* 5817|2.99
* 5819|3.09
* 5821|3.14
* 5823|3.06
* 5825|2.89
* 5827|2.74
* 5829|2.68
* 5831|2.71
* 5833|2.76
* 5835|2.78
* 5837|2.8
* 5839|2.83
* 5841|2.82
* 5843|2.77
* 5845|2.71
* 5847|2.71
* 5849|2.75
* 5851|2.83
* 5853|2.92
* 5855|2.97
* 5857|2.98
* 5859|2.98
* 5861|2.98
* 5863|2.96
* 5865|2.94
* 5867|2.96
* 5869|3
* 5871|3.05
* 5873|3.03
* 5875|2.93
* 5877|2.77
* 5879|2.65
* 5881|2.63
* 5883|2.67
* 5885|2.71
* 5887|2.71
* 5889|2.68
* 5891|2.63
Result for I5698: 1.6 AA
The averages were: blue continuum 2.86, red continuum 2.65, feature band 2.59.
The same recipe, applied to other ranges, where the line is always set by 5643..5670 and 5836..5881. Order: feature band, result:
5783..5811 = 1.4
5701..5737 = 1.6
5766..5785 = 0.1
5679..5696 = 1.5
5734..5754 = 0.3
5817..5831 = -0.3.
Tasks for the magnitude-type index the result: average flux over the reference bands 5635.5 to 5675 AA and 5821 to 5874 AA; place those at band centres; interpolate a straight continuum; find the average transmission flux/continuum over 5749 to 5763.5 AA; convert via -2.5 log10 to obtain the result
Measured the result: 0.06 mag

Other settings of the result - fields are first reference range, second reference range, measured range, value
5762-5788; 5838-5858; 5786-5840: 0.01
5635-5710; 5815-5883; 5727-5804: 0.02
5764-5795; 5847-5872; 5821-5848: 0.03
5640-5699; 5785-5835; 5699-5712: 0.04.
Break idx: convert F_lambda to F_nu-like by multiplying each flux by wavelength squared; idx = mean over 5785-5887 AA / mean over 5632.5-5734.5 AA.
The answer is 1.08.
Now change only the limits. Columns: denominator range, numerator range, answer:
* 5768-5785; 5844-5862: 1.04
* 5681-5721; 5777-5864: 1.11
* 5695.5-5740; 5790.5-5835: 1.07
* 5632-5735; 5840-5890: 1.10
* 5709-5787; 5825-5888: 1.06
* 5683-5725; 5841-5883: 1.15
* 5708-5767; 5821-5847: 1.06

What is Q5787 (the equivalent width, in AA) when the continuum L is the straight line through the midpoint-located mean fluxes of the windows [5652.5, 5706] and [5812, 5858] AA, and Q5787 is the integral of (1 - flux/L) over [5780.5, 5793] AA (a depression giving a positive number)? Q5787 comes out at 0.6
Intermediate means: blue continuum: 2.77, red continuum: 2.85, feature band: 2.69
